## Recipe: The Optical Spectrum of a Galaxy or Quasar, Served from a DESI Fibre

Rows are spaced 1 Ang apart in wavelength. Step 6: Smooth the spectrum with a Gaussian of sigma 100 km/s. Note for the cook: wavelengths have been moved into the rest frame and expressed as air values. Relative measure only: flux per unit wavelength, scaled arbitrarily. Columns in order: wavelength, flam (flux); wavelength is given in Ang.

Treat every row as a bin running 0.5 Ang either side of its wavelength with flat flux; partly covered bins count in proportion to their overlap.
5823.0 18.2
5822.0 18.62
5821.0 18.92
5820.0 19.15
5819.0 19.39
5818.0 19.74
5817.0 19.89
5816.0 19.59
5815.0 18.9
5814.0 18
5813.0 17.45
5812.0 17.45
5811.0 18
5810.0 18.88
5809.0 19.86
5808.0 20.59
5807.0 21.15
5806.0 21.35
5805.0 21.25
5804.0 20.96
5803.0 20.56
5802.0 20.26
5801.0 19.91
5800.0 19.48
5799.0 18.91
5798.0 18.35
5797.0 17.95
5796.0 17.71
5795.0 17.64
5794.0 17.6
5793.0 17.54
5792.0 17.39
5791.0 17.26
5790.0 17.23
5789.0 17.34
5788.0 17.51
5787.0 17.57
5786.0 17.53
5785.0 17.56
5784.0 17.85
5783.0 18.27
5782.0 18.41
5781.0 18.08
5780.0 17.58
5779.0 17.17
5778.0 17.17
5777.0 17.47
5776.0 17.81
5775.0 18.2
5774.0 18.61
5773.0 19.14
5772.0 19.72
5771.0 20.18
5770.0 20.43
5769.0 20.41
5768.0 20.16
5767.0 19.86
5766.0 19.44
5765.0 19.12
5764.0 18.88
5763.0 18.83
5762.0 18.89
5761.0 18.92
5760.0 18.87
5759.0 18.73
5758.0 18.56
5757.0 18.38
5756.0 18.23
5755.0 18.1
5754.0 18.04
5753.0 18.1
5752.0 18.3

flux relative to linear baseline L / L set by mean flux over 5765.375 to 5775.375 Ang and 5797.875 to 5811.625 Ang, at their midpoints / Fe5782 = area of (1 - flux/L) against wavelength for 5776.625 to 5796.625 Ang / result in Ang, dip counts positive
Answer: 2.2 Ang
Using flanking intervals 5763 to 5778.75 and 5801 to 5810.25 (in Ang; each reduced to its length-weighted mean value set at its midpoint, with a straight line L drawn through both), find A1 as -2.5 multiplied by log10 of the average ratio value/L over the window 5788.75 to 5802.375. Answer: 0.11 mag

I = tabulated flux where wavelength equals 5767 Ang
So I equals 19.86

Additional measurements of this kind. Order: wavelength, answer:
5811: 18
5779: 17.17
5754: 18.04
